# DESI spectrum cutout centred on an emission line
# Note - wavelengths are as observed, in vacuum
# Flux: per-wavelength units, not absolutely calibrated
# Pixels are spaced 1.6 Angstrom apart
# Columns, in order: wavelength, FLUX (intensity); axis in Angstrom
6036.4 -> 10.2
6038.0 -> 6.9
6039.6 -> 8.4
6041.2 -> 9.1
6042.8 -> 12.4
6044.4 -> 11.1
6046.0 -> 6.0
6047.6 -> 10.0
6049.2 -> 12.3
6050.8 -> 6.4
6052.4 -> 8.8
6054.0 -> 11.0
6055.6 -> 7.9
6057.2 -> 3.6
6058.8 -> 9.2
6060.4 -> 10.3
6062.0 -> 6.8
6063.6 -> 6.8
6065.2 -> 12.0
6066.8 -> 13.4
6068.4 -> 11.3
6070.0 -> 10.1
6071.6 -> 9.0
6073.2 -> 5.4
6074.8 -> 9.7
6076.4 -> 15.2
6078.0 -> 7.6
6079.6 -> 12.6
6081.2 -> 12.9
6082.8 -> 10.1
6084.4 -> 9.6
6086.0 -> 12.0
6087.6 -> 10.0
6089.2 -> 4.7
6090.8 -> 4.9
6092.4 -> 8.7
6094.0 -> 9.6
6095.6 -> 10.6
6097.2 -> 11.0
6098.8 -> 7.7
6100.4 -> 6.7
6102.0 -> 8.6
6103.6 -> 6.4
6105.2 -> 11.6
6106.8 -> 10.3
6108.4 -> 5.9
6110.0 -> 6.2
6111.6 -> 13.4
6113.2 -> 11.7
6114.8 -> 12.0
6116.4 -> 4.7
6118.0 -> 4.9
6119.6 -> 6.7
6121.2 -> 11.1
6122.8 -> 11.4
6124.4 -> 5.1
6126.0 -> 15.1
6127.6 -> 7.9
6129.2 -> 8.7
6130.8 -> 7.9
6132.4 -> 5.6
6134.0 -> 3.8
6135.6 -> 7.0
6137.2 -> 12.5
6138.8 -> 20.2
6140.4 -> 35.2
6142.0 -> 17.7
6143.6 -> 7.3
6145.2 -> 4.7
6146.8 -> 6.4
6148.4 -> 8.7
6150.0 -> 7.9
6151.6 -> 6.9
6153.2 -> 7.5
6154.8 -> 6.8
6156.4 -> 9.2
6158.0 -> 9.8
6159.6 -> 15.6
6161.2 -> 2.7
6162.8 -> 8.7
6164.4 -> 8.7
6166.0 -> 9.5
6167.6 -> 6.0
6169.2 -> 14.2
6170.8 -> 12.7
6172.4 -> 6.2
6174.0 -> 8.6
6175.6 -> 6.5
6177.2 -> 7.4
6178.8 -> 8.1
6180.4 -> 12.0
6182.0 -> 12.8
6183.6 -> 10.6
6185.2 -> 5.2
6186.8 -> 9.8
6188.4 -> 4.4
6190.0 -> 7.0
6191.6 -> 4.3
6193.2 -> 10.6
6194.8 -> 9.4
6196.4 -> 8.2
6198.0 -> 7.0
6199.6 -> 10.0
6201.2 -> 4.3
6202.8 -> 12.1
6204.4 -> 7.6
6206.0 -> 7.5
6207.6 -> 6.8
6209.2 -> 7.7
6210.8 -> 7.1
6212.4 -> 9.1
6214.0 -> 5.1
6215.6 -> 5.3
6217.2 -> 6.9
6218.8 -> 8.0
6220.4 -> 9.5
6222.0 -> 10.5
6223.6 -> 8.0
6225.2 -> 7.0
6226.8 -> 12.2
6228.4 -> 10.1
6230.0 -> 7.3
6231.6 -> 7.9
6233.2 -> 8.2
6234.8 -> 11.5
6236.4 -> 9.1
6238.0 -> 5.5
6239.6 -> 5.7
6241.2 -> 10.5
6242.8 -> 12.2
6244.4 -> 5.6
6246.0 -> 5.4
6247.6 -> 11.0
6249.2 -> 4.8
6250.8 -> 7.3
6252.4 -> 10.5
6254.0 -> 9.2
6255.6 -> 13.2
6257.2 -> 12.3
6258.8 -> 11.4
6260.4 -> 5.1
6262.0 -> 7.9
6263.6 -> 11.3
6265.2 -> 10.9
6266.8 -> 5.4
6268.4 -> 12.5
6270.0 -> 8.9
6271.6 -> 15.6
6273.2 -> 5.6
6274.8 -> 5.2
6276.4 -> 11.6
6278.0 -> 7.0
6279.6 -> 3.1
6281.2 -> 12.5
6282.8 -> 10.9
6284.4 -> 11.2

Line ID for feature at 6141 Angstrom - H-beta 4861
